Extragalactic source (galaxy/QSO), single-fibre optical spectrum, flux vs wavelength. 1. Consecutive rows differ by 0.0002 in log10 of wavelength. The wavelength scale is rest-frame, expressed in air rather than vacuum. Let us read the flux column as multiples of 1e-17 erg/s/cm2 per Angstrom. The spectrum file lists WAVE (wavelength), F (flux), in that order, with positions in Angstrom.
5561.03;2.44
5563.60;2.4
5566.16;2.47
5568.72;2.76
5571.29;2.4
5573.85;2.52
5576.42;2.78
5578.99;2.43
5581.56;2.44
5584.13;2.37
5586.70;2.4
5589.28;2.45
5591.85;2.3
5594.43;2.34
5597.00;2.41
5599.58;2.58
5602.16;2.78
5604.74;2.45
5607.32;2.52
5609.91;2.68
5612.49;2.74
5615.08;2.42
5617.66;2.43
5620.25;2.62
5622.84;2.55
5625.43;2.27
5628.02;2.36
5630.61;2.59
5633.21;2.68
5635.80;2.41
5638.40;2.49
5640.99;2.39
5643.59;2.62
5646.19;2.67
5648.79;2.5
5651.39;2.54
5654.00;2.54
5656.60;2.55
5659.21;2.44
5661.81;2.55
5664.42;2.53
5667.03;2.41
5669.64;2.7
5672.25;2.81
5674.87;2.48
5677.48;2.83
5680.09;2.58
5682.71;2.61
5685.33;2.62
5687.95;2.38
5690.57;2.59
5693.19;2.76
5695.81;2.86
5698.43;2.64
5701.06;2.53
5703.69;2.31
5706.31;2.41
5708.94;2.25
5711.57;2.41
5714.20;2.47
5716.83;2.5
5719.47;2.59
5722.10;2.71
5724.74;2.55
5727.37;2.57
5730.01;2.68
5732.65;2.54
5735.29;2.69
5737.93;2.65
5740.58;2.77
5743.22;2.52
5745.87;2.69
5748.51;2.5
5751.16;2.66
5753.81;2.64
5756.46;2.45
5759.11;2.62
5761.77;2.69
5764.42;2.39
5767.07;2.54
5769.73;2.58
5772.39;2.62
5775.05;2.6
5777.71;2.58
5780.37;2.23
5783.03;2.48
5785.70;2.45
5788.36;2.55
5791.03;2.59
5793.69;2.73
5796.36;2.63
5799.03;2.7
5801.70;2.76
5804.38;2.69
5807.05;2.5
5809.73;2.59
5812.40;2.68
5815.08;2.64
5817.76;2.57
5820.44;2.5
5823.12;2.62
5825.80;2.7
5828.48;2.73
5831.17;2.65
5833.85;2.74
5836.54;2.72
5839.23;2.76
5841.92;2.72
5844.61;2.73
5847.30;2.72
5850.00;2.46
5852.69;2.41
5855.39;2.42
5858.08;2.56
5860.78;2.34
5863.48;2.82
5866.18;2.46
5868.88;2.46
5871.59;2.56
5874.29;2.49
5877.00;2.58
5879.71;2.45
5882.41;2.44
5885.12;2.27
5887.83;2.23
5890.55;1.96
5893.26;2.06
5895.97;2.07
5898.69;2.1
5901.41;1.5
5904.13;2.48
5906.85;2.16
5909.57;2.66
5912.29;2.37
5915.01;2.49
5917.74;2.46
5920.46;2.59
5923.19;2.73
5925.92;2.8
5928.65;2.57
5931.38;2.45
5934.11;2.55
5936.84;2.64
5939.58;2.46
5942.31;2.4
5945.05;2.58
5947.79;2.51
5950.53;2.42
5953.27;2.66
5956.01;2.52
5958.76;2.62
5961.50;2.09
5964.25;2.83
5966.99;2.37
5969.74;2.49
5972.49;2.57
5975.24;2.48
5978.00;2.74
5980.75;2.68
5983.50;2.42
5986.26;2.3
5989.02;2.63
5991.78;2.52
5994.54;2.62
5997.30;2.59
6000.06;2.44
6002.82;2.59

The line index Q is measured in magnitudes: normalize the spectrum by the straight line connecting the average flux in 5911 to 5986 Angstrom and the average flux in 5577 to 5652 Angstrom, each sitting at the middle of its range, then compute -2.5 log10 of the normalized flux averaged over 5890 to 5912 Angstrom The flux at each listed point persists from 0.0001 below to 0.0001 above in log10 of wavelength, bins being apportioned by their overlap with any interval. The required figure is 0.18 mag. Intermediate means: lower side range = 2.5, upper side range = 2.53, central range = 2.14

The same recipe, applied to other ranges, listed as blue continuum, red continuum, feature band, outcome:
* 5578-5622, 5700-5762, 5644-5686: -0.026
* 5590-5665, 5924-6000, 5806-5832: -0.038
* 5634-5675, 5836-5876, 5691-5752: -0.010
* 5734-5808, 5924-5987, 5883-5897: 0.193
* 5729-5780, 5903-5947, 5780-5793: 0.038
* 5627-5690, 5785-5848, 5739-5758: 0.003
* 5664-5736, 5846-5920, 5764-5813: -0.043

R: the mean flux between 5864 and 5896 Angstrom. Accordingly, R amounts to 2.36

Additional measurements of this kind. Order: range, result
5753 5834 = 2.59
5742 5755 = 2.6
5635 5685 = 2.56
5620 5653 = 2.51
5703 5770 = 2.56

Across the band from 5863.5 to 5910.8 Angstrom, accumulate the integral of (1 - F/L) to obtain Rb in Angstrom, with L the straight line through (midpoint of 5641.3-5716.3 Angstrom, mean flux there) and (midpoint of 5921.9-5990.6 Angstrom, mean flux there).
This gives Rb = 4.5 Angstrom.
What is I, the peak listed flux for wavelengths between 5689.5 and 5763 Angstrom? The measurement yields 2.86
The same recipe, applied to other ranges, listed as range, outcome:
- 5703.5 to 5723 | 2.71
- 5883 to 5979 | 2.83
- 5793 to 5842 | 2.76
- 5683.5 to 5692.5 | 2.62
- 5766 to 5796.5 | 2.73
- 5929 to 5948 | 2.64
